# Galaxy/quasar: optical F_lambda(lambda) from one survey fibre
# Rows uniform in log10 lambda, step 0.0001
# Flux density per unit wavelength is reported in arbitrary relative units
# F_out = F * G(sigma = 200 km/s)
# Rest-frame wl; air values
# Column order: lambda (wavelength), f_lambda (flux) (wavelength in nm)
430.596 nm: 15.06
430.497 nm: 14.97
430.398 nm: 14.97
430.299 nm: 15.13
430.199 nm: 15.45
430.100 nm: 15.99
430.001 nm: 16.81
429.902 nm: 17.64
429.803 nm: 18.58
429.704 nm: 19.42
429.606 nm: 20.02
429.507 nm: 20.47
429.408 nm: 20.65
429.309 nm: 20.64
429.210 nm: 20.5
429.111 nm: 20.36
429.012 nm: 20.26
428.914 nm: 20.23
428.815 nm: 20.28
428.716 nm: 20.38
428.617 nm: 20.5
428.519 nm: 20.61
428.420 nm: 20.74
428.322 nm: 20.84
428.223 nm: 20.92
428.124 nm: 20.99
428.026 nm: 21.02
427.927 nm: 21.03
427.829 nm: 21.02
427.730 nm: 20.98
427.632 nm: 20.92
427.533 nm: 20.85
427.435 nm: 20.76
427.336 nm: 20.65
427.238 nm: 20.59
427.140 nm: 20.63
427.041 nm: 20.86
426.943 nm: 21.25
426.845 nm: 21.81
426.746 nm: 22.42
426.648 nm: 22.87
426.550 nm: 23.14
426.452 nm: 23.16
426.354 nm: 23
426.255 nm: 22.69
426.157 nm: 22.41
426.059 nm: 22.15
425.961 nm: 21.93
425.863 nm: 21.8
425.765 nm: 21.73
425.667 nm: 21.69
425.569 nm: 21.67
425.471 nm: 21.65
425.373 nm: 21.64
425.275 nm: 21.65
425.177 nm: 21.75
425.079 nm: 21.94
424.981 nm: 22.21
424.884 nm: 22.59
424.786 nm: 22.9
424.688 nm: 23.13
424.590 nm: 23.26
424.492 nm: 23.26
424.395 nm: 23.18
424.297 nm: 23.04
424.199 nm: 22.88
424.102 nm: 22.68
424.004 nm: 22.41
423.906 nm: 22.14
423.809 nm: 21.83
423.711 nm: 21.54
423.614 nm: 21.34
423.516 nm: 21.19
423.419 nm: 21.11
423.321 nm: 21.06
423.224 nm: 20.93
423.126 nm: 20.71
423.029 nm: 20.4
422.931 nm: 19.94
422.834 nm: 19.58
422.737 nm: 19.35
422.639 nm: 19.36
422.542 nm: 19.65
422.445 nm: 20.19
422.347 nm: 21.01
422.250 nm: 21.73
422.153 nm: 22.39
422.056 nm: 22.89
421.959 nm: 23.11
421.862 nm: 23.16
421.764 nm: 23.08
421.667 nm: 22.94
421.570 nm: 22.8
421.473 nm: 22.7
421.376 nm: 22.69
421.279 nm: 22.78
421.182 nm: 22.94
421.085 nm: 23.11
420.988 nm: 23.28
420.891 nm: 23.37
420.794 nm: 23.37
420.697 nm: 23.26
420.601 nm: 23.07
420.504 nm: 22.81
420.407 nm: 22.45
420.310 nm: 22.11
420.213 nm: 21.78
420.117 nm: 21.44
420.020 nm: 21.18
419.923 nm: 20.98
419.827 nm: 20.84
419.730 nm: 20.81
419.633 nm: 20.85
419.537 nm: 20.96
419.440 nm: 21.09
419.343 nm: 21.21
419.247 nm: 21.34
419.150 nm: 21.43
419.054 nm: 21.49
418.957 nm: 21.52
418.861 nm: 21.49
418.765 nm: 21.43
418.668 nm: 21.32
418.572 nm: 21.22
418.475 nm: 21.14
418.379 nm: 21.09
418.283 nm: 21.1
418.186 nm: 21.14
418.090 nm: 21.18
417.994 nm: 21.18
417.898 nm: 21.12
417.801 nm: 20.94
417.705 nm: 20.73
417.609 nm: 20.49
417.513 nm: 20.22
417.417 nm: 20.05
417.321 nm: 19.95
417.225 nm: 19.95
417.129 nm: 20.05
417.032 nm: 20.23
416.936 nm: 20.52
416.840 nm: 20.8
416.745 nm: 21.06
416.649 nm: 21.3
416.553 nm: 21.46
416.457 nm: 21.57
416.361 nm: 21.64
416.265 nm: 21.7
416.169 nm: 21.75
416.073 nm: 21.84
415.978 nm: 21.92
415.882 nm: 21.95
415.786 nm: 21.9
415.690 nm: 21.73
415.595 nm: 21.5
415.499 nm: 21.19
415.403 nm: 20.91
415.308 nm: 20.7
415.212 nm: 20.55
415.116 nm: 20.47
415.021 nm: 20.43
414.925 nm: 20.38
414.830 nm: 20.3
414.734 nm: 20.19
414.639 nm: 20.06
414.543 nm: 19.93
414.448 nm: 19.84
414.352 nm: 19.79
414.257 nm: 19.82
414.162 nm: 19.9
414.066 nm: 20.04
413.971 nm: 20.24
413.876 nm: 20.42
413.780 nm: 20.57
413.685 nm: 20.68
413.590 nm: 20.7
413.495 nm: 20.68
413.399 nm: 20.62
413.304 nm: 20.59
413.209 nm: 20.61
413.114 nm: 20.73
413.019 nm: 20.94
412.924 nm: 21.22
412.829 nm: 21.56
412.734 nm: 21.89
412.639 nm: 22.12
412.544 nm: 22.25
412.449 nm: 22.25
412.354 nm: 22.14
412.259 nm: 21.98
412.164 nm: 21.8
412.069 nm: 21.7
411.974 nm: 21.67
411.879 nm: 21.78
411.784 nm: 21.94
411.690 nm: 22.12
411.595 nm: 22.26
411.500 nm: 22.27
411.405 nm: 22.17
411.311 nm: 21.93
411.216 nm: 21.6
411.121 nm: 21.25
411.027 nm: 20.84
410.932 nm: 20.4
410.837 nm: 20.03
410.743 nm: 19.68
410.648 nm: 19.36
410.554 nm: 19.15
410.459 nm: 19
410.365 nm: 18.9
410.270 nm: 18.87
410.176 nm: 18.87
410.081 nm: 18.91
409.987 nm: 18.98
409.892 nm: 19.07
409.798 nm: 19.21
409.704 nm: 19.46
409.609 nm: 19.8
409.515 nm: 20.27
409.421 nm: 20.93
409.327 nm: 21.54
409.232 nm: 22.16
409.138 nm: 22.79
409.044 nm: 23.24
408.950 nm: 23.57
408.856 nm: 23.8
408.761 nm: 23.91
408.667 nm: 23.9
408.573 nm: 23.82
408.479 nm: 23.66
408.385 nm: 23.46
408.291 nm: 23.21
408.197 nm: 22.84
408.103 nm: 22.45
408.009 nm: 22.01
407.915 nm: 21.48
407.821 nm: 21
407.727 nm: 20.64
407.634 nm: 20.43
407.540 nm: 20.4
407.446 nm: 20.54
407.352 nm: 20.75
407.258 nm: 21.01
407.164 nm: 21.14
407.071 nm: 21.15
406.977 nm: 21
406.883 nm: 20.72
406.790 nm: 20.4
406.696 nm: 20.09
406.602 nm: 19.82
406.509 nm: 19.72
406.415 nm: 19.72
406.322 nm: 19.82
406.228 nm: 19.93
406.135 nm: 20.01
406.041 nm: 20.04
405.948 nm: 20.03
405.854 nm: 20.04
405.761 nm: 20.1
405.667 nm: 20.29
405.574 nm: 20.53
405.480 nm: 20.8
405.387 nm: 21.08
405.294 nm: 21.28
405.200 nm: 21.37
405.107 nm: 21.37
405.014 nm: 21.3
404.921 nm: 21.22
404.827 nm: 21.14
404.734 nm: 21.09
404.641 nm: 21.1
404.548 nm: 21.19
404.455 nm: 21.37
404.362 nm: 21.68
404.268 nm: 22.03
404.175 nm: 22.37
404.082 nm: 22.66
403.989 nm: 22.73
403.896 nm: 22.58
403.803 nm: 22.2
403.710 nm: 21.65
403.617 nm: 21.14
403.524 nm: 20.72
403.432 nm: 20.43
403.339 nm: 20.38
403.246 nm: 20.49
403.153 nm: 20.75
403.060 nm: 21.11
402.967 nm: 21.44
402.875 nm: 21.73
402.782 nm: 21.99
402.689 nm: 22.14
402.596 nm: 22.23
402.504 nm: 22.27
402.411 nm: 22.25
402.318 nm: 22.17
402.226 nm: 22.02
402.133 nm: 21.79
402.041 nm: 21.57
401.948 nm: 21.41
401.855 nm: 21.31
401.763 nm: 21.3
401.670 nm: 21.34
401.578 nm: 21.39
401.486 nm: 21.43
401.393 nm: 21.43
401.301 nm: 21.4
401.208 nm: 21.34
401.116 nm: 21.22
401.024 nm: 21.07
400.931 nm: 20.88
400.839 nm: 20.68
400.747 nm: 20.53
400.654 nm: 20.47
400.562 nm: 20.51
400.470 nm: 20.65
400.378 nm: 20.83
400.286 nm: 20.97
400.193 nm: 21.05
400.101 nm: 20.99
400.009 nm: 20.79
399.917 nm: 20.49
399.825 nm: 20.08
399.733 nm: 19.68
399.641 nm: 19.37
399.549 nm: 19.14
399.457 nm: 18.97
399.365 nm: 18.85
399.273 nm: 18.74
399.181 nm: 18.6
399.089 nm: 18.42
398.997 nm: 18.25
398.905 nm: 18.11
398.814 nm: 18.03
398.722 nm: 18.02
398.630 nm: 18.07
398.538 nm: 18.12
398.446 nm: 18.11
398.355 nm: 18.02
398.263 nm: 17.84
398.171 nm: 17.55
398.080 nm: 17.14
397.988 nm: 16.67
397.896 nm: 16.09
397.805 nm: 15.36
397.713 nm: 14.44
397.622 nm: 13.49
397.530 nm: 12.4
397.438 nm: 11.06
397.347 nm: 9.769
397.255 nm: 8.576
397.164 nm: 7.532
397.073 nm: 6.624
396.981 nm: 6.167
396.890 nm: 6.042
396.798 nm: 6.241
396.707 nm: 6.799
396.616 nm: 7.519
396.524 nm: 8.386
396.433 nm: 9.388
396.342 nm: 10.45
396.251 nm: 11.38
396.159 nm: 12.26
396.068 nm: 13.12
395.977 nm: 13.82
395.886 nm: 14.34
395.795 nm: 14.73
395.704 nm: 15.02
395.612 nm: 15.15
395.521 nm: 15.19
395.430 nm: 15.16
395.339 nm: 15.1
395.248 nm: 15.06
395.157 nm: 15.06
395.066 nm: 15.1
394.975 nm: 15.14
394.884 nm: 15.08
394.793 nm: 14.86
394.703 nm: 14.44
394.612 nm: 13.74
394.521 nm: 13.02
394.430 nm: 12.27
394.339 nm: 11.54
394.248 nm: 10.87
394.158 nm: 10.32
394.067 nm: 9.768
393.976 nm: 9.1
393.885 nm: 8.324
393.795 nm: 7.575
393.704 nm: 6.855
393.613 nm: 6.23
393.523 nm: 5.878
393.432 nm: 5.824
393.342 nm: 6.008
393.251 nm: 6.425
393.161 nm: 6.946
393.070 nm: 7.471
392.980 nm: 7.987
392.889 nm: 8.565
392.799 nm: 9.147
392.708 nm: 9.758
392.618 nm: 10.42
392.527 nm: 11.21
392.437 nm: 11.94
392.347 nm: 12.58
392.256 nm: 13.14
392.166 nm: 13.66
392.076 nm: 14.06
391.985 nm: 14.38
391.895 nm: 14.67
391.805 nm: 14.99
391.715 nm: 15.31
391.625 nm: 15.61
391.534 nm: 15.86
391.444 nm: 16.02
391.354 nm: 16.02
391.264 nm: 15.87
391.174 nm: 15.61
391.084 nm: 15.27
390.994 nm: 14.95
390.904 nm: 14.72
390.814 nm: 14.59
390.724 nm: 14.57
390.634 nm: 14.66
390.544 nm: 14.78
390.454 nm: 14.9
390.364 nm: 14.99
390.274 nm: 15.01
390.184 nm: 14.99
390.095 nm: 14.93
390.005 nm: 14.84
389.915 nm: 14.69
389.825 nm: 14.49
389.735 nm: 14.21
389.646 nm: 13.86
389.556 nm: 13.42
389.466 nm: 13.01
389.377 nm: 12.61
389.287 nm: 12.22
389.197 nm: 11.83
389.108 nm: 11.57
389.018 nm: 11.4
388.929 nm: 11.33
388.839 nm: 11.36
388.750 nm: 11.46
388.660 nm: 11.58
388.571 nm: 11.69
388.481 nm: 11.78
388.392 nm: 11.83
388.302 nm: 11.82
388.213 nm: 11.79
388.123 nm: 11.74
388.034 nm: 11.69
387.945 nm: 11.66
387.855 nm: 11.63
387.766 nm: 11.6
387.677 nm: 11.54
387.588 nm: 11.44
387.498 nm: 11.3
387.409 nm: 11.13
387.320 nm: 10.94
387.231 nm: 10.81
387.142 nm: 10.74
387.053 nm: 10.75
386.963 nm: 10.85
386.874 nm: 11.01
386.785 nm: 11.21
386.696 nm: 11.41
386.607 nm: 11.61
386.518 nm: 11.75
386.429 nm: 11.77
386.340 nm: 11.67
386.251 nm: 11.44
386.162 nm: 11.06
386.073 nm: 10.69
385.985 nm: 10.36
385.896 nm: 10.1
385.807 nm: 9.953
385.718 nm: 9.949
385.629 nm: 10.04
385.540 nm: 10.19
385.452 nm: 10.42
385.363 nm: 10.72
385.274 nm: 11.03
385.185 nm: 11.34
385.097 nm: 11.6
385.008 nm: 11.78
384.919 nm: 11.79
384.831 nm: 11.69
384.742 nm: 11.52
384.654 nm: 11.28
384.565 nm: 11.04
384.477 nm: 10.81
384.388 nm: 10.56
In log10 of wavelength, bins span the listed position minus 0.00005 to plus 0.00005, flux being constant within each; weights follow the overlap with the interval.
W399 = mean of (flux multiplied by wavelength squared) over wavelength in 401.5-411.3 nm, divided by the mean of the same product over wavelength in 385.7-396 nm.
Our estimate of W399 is 1.86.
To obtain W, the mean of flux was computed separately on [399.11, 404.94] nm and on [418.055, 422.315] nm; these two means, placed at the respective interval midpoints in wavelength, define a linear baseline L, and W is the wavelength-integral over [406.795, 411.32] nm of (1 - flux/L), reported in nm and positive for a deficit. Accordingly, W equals 0.07 nm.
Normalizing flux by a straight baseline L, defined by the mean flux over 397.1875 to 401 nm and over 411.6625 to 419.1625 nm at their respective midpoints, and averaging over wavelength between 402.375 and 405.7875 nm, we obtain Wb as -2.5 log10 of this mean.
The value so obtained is -0.14 mag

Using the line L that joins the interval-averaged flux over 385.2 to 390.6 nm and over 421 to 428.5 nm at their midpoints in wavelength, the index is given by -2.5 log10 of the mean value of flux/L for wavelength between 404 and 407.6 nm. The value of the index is -0.24 mag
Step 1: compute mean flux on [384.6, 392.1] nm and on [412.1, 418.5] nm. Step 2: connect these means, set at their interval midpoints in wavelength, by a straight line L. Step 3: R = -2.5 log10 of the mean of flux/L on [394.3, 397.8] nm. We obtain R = 0.233 mag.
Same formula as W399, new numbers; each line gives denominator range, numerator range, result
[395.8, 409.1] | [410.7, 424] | 1.19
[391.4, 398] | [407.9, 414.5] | 2.00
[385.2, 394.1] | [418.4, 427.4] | 2.18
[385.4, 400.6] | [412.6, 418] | 1.76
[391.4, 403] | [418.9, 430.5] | 1.59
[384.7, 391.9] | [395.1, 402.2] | 1.40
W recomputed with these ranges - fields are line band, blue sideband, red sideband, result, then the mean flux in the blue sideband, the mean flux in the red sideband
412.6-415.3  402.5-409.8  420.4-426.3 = 0.14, 21.3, 22.1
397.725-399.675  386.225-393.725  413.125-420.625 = -0.38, 12.2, 21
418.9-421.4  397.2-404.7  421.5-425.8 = -0.06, 19.7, 21.8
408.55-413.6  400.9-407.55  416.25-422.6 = 0.04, 21.1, 21.6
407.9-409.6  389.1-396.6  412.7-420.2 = -0.42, 12.6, 20.9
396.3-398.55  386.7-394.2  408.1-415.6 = 0.47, 12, 21.1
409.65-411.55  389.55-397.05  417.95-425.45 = -0.20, 12.3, 21.8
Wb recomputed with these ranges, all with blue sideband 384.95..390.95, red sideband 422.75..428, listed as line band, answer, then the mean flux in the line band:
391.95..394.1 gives 0.40 mag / 9.27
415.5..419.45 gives -0.08 mag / 21.1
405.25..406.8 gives -0.20 mag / 20.2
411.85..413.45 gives -0.17 mag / 21.5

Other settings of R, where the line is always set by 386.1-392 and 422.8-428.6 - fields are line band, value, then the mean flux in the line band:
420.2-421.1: -0.12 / 22.9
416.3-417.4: -0.06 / 20.8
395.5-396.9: 0.28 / 11.3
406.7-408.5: -0.23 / 21.4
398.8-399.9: -0.22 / 18.9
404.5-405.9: -0.24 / 20.9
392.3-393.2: 0.39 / 9.62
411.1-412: -0.20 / 21.9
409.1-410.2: -0.13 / 20.2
